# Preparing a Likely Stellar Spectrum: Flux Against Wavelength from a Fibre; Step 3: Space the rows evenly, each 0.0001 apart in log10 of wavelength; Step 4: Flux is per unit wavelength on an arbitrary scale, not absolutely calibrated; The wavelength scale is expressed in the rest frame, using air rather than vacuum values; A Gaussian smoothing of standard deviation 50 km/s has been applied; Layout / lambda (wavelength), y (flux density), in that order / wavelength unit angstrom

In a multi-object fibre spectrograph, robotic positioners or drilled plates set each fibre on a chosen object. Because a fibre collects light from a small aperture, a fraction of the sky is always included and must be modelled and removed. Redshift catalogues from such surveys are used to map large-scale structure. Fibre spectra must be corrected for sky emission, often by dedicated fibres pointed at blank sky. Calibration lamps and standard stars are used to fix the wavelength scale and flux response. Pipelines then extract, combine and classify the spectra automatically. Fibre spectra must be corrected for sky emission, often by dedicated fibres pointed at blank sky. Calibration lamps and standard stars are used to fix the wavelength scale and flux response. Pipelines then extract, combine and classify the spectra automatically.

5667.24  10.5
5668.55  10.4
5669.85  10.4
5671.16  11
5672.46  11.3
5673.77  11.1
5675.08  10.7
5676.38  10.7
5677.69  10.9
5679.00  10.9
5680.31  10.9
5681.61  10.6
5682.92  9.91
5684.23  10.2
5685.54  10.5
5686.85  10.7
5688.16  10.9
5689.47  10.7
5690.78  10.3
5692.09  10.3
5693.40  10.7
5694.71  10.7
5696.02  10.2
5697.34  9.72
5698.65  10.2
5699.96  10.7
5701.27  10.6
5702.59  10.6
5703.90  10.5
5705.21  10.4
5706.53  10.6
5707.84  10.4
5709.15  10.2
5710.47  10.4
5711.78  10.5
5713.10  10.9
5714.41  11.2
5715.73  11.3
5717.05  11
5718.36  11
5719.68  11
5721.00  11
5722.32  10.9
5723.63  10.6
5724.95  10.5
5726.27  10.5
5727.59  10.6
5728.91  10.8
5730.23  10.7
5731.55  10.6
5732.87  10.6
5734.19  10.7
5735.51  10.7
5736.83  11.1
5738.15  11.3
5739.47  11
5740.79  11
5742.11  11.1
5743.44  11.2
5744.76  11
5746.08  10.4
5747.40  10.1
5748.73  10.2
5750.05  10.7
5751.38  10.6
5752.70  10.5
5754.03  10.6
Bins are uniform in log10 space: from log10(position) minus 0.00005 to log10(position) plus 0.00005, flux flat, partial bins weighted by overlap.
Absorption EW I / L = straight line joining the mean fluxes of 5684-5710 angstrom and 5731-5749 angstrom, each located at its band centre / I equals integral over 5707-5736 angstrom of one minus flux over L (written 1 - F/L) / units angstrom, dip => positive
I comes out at -0.2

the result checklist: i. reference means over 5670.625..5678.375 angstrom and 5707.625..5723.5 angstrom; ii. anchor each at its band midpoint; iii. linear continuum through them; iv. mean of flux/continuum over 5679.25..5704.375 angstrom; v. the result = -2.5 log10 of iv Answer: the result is 0.043 mag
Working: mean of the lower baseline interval 10.9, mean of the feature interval 10.5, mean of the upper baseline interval 10.8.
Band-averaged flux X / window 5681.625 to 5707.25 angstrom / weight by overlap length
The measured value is 10.4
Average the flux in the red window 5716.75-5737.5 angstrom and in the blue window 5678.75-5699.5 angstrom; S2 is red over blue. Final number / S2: 1.03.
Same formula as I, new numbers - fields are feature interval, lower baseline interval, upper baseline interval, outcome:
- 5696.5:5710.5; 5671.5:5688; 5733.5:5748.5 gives 0.5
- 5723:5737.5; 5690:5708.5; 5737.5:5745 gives 0.3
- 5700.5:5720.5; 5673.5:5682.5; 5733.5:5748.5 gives 0.2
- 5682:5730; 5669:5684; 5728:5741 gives 0.9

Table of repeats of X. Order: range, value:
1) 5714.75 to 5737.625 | 10.8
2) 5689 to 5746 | 10.7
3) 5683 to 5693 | 10.5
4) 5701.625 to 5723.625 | 10.7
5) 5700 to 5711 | 10.5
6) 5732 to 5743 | 10.9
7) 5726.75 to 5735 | 10.7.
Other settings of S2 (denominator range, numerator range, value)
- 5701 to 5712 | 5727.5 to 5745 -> 1.04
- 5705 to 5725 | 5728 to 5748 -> 1.01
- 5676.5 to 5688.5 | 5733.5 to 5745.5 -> 1.04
